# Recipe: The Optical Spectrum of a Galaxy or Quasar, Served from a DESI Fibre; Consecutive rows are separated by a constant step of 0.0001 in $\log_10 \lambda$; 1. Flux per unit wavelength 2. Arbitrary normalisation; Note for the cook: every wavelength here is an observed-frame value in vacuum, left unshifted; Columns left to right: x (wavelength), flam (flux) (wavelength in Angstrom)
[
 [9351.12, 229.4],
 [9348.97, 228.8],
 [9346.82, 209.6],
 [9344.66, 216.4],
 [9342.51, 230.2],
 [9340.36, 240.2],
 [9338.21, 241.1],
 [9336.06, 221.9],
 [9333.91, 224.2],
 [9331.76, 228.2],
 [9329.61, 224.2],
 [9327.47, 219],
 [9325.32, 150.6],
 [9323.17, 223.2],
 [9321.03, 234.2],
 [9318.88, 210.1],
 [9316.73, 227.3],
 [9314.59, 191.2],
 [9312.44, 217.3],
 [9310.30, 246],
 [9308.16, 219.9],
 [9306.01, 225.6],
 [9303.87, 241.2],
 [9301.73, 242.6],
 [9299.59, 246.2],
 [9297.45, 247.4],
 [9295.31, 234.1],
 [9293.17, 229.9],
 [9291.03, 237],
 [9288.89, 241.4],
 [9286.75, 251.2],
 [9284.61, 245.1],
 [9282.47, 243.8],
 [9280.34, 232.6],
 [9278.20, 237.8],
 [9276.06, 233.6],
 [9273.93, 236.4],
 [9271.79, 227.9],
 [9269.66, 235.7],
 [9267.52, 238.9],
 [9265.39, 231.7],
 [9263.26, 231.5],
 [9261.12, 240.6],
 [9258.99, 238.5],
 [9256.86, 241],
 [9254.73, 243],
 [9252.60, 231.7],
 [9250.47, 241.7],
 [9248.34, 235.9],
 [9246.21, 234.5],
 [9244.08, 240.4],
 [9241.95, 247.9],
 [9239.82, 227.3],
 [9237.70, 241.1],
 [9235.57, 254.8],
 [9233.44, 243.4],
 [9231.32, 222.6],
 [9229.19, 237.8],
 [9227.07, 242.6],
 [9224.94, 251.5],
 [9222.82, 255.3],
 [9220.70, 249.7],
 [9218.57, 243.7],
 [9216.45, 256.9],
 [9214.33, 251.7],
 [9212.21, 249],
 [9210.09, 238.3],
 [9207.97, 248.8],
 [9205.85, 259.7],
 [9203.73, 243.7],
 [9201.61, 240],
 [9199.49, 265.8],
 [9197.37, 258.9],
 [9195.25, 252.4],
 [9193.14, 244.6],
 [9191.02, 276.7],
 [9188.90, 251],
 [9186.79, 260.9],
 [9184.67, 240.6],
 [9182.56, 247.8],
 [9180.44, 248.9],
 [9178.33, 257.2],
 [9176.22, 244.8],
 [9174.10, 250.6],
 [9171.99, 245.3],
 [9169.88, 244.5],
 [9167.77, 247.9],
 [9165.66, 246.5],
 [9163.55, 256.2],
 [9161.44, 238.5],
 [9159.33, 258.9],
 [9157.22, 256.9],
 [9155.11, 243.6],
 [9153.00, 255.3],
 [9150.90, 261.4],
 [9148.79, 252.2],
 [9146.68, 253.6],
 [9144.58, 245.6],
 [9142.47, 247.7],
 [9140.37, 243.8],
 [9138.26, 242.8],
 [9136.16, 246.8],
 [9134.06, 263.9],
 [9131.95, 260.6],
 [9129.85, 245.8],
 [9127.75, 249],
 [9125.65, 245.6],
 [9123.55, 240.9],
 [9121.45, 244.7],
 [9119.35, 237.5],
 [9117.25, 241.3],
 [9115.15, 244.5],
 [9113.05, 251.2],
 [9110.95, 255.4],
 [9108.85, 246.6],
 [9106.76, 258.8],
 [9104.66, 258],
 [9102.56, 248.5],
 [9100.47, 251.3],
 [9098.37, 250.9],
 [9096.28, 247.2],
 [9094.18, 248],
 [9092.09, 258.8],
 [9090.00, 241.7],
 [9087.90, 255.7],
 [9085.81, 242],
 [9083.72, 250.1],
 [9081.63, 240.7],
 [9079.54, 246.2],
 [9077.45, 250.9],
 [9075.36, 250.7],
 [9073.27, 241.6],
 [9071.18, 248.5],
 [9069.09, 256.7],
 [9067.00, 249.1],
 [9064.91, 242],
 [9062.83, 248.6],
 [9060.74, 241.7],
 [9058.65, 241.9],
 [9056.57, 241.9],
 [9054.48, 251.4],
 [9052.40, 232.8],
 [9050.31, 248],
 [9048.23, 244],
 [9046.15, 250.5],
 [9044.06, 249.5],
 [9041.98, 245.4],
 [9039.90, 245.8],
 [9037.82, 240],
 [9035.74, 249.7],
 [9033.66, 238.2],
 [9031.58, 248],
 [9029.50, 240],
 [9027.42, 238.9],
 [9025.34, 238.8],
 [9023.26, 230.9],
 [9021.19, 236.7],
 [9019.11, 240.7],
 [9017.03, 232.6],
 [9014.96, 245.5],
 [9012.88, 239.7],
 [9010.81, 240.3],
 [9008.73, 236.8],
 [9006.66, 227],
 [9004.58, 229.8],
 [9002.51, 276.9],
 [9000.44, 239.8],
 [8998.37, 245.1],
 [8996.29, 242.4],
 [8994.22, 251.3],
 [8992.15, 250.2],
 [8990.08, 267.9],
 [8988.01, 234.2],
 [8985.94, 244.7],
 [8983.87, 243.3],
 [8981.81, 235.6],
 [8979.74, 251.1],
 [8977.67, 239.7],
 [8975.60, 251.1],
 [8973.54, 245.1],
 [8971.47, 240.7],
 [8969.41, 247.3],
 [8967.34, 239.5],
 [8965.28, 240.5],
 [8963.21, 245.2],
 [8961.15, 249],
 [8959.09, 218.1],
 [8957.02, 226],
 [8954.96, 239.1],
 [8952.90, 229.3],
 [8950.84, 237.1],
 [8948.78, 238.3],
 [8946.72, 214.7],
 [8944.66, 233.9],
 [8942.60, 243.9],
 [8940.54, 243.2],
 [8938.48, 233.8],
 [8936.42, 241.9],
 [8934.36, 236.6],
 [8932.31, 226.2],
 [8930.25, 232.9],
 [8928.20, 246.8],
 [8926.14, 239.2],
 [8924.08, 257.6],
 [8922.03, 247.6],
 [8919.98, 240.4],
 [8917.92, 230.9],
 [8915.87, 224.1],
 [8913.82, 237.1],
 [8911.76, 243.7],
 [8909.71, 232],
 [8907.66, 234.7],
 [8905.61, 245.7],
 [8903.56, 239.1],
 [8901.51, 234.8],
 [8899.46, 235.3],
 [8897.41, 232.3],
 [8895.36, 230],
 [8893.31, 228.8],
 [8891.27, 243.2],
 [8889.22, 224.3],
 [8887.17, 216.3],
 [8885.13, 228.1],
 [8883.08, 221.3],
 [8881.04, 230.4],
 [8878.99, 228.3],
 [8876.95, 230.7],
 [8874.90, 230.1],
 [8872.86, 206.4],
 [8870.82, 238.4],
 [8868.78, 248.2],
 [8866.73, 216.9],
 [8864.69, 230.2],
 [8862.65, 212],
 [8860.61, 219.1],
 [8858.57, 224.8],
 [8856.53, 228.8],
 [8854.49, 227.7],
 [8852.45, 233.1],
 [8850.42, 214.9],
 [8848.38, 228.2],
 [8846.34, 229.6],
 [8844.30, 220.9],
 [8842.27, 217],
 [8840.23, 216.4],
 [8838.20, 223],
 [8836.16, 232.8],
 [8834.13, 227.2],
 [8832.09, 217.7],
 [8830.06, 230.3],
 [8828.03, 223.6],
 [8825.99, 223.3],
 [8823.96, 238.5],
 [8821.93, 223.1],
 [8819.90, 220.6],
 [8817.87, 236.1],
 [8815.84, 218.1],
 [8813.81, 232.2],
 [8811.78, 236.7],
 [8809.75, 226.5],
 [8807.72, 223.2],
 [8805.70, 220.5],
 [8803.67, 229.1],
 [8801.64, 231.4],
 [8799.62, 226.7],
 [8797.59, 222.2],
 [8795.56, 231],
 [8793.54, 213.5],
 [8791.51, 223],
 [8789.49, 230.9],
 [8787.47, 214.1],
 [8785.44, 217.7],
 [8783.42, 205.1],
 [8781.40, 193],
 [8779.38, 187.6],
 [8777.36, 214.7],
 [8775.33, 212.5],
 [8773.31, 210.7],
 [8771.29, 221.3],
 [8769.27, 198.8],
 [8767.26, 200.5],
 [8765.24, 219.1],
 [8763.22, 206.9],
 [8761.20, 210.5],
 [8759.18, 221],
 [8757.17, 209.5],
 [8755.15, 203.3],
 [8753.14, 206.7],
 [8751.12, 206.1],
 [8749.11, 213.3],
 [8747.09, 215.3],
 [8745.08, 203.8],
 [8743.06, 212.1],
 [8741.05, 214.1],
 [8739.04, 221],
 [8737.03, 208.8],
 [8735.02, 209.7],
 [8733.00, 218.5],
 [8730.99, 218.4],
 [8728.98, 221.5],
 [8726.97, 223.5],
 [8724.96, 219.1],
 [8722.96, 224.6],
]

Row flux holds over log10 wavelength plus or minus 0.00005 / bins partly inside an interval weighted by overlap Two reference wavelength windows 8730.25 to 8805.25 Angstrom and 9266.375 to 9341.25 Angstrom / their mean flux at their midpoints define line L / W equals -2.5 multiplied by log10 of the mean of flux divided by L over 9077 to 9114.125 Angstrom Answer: -0.12 mag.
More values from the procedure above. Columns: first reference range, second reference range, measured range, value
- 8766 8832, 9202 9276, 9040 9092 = -0.06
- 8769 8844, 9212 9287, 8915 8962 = -0.04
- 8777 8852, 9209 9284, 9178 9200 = -0.07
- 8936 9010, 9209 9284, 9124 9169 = -0.04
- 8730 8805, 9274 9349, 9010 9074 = -0.10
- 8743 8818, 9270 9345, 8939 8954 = -0.07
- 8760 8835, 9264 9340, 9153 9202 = -0.11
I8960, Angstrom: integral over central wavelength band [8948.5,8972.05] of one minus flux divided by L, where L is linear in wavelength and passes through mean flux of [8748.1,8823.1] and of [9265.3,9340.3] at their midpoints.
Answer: -1.7 Angstrom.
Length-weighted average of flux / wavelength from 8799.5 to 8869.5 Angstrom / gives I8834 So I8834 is 226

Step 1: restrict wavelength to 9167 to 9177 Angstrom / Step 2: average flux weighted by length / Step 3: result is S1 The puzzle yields 247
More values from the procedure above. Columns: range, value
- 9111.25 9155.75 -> 249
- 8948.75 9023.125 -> 242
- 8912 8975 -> 238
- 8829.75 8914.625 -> 228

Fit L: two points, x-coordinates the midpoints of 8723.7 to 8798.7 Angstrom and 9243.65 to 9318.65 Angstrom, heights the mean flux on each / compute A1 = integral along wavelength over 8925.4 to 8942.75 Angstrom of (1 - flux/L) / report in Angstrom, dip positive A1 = -1.4 Angstrom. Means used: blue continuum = 213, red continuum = 235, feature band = 238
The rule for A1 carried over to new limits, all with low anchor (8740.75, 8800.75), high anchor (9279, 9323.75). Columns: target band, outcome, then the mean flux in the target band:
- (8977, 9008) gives -3.4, 245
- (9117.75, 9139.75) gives -2.1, 248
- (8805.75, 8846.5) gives -2.1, 226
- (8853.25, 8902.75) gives -2.6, 228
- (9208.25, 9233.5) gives -1.7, 245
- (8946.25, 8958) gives -0.7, 232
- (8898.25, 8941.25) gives -4.0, 238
